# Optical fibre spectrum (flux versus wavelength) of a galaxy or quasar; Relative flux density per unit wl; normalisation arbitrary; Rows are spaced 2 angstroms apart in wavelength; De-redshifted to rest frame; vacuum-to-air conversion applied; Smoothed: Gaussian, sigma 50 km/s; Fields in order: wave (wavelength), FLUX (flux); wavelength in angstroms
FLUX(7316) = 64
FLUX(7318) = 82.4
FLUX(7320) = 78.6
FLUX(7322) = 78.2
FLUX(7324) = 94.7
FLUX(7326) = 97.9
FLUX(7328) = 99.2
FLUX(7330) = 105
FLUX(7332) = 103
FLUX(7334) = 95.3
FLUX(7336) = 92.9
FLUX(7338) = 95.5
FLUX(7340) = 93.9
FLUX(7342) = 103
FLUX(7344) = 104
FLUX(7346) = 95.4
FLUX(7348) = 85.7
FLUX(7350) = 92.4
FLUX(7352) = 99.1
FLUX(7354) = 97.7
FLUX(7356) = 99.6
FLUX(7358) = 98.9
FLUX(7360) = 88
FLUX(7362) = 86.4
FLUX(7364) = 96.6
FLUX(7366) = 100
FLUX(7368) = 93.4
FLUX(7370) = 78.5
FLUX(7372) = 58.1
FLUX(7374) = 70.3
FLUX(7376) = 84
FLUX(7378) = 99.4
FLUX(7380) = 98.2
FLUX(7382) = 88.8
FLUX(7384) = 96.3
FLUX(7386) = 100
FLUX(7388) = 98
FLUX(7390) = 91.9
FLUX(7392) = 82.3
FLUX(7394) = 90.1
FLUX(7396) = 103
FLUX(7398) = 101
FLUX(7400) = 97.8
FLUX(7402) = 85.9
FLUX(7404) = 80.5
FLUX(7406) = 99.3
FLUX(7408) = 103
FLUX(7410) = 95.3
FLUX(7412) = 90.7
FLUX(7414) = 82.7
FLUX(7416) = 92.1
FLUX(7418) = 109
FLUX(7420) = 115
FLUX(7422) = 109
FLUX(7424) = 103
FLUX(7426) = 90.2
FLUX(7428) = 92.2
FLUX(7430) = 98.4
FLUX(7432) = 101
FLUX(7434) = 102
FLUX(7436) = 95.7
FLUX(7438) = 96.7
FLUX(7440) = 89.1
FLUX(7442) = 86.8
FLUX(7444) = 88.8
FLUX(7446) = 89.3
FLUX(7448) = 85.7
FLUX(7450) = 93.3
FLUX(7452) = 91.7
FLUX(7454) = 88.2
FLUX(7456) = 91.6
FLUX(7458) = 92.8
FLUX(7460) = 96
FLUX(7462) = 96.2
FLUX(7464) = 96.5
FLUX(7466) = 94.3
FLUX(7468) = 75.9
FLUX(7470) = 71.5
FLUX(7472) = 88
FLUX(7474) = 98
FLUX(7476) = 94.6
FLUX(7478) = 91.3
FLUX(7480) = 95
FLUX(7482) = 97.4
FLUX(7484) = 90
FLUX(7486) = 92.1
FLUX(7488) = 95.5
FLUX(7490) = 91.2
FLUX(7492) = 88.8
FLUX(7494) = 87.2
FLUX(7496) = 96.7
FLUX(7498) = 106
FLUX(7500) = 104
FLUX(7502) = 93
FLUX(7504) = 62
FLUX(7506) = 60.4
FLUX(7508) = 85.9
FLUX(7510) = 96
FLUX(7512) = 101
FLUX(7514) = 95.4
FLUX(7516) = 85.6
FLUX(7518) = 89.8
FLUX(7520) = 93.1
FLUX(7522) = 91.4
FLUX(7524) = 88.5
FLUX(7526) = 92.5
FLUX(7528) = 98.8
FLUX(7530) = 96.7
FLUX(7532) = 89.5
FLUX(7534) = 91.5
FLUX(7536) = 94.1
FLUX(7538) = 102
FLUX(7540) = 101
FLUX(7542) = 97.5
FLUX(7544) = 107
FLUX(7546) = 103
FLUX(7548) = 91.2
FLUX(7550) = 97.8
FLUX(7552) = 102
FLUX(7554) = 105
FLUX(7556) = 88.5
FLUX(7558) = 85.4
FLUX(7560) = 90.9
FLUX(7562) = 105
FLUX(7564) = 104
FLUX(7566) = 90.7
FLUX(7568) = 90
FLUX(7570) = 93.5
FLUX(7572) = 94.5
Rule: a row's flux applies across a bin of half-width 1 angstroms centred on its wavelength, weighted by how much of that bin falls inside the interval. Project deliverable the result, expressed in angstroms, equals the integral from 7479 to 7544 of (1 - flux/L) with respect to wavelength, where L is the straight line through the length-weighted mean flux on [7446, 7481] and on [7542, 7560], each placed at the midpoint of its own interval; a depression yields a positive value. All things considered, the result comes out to 1.2 angstroms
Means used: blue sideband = 90.6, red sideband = 97.1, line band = 92.4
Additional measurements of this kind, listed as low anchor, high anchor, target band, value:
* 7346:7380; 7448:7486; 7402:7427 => -1.8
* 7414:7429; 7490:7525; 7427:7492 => 2.4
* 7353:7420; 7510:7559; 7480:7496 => 0.4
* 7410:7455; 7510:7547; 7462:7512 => 2.8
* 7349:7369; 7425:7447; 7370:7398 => 1.6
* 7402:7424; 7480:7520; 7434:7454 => 0.8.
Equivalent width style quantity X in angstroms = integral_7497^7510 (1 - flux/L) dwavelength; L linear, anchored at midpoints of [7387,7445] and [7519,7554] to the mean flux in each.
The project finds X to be 1.38 angstroms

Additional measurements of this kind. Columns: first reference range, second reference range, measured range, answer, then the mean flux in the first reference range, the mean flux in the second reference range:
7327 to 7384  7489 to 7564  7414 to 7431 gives -1.24 angstroms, 93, 93.5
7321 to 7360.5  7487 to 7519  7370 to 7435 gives -0.07 angstroms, 96.1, 89.9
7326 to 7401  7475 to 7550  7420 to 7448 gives -0.77 angstroms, 93.6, 92.9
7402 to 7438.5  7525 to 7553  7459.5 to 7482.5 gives 1.50 angstroms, 97.2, 97.5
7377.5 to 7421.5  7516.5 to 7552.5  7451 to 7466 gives 0.36 angstroms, 95.6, 95.7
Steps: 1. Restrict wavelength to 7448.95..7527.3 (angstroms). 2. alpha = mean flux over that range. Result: 90.8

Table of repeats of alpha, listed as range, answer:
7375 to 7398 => 94.1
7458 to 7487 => 91.3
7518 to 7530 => 92.9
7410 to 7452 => 95.4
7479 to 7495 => 92.1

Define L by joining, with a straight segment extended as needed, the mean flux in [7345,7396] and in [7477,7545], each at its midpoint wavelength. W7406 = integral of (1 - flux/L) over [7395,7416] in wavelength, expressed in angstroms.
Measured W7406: -0.6 angstroms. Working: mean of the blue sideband 91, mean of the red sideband 92.6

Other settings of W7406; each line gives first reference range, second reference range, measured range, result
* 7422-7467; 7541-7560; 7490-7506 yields 1.1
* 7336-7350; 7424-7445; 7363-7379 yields 1.7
